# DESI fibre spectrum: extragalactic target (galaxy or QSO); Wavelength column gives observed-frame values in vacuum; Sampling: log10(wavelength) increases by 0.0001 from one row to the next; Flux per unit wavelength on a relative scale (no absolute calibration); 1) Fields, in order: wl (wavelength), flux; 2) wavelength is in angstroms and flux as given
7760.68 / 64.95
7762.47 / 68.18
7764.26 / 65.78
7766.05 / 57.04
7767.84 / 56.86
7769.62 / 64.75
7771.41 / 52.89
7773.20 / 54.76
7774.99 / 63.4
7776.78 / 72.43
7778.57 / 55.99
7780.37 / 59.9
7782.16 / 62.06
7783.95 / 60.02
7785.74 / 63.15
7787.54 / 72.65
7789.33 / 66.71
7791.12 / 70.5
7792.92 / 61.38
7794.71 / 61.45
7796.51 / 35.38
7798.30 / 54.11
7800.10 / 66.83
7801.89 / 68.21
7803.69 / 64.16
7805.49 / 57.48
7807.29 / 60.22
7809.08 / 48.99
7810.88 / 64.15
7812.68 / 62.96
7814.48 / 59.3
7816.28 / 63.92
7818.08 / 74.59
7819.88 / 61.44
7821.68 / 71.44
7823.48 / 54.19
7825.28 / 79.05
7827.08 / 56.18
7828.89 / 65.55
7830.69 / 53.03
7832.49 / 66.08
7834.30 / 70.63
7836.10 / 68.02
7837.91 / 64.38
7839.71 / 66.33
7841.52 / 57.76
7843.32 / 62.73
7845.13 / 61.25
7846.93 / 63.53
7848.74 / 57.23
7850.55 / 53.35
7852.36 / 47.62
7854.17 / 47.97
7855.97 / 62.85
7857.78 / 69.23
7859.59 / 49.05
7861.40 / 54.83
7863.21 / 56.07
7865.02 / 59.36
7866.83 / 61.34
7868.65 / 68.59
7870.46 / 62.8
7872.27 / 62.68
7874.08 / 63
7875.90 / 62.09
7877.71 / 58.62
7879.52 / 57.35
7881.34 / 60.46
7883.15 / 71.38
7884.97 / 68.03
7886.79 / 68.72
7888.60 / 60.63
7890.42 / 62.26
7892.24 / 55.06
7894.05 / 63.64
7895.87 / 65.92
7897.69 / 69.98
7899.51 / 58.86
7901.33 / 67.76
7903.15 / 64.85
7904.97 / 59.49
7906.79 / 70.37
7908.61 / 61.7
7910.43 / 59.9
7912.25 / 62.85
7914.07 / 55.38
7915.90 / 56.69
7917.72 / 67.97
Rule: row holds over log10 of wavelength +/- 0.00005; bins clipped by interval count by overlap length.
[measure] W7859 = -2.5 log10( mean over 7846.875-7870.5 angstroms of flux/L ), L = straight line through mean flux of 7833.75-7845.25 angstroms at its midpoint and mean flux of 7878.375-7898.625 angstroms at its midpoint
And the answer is 0.12 mag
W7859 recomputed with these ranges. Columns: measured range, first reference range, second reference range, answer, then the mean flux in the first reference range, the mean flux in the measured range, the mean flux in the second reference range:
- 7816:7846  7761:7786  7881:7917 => -0.04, 61.3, 64.5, 63.3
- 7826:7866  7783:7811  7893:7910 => 0.05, 60.9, 59.8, 64.5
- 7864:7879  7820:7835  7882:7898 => 0.04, 64.3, 62.1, 64.8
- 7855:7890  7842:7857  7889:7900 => -0.03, 57.2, 61.9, 62.6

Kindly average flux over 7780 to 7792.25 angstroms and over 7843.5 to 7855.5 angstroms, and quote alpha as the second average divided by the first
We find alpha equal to 0.86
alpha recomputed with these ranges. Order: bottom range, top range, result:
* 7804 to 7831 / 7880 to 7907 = 1.03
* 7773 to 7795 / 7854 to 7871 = 0.94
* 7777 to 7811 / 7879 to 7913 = 1.05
